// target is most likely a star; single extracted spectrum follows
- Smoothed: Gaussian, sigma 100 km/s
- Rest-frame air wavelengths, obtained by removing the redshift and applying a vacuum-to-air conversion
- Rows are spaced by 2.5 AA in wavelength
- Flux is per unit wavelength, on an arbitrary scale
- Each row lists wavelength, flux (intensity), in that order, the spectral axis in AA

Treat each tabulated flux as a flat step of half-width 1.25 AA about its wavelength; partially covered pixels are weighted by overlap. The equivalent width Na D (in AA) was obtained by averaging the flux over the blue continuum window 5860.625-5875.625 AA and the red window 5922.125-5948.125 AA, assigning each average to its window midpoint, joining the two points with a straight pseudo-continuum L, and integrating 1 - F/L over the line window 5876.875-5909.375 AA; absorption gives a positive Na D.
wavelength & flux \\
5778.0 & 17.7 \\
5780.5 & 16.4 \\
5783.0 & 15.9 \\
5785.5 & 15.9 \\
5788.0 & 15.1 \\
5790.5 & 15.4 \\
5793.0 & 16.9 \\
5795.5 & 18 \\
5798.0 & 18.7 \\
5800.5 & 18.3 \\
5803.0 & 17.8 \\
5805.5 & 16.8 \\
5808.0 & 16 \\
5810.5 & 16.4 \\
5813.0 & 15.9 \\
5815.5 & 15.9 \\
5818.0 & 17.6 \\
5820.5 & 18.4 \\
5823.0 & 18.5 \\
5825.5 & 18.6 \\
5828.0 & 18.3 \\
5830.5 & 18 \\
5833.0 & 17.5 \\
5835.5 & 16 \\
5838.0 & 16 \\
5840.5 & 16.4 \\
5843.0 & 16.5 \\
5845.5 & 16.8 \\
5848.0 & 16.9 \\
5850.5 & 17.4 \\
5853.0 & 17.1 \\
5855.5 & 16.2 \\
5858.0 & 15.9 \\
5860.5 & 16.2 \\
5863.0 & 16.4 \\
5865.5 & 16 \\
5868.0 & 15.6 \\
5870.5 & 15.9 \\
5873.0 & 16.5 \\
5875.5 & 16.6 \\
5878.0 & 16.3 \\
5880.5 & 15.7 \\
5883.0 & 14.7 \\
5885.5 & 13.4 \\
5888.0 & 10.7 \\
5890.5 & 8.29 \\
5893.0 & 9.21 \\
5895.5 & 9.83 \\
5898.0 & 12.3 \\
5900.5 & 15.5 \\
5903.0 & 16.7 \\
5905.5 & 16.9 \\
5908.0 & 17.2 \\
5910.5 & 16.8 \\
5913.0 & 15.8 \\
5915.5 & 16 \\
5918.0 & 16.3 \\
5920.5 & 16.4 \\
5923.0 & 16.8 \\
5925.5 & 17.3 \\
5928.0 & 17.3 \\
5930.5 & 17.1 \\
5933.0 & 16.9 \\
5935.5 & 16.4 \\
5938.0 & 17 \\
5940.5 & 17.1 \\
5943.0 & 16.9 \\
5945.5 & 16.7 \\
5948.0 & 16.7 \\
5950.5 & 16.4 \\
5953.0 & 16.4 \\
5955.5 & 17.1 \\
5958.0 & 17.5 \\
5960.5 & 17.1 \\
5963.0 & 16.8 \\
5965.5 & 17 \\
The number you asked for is 5.6 AA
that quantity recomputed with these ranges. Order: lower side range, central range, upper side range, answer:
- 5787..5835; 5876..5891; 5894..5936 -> 2.5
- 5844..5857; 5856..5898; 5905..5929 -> 6.5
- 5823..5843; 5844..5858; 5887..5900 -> -1.4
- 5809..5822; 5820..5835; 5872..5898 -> -1.8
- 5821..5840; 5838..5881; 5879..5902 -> -4.2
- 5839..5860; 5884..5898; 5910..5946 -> 5.1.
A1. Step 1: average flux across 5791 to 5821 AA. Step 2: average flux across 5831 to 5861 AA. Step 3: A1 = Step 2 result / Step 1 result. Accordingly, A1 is 0.97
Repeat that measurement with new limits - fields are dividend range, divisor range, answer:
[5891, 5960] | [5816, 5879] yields 0.95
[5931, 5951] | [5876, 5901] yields 1.33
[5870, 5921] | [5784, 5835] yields 0.85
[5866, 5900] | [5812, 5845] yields 0.79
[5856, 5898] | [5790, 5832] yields 0.81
